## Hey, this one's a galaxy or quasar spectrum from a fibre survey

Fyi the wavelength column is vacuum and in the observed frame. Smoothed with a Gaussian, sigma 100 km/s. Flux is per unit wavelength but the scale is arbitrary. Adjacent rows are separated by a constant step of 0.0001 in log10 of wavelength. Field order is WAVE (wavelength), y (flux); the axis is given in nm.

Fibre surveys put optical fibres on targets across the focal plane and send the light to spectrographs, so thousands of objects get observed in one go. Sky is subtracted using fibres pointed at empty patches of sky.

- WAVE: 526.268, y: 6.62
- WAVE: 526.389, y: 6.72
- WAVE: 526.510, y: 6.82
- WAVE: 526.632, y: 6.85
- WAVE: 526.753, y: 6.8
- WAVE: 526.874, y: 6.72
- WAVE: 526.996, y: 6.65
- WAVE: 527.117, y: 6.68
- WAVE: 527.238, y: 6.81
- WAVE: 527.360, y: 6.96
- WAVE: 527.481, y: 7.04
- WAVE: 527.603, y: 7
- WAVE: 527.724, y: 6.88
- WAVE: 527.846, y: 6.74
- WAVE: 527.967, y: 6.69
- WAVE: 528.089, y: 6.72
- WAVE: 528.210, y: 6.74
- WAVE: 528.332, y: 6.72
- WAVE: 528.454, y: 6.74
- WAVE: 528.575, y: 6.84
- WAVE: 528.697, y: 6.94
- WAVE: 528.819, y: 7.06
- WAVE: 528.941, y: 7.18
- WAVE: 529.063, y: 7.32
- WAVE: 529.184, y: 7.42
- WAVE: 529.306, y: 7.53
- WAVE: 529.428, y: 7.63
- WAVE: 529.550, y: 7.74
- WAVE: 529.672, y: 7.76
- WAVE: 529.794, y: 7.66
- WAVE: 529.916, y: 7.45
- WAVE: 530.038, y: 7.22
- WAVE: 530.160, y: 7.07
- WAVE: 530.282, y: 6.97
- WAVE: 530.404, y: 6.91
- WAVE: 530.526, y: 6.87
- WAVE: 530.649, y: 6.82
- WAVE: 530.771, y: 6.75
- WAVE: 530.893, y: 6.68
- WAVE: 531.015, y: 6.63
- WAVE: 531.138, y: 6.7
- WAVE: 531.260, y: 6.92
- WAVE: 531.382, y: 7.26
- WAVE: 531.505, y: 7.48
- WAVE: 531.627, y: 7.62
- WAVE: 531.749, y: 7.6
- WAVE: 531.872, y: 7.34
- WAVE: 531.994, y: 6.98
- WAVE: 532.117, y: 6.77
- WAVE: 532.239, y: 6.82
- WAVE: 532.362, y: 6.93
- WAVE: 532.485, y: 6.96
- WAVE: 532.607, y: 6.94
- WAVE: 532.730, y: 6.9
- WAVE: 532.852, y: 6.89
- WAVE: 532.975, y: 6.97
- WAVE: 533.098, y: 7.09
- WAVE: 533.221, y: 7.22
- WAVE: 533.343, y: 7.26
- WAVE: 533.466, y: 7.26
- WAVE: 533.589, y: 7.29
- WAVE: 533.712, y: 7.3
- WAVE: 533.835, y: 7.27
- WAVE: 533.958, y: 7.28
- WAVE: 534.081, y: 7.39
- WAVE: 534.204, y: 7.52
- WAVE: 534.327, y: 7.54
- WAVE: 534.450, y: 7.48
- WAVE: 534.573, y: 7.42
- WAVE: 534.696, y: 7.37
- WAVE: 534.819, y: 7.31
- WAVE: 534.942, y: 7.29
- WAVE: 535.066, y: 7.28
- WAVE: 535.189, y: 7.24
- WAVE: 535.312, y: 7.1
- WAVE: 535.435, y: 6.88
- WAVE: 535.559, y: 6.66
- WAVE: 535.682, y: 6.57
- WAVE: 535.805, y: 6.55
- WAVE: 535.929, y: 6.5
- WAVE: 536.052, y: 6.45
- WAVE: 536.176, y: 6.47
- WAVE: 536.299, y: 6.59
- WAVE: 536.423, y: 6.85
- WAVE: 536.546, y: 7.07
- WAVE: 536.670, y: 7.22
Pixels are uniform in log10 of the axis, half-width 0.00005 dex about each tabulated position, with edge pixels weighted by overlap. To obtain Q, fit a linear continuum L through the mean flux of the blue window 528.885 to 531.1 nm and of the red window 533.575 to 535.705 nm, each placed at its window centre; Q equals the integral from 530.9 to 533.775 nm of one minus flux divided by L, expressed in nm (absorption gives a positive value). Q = 0.053 nm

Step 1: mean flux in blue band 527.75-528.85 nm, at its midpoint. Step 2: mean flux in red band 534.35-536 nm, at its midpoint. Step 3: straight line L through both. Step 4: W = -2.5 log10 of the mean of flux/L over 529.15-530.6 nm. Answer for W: -0.07 mag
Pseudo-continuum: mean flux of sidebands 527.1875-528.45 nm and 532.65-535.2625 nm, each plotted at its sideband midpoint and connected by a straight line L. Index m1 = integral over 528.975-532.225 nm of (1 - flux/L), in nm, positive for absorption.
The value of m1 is -0.08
